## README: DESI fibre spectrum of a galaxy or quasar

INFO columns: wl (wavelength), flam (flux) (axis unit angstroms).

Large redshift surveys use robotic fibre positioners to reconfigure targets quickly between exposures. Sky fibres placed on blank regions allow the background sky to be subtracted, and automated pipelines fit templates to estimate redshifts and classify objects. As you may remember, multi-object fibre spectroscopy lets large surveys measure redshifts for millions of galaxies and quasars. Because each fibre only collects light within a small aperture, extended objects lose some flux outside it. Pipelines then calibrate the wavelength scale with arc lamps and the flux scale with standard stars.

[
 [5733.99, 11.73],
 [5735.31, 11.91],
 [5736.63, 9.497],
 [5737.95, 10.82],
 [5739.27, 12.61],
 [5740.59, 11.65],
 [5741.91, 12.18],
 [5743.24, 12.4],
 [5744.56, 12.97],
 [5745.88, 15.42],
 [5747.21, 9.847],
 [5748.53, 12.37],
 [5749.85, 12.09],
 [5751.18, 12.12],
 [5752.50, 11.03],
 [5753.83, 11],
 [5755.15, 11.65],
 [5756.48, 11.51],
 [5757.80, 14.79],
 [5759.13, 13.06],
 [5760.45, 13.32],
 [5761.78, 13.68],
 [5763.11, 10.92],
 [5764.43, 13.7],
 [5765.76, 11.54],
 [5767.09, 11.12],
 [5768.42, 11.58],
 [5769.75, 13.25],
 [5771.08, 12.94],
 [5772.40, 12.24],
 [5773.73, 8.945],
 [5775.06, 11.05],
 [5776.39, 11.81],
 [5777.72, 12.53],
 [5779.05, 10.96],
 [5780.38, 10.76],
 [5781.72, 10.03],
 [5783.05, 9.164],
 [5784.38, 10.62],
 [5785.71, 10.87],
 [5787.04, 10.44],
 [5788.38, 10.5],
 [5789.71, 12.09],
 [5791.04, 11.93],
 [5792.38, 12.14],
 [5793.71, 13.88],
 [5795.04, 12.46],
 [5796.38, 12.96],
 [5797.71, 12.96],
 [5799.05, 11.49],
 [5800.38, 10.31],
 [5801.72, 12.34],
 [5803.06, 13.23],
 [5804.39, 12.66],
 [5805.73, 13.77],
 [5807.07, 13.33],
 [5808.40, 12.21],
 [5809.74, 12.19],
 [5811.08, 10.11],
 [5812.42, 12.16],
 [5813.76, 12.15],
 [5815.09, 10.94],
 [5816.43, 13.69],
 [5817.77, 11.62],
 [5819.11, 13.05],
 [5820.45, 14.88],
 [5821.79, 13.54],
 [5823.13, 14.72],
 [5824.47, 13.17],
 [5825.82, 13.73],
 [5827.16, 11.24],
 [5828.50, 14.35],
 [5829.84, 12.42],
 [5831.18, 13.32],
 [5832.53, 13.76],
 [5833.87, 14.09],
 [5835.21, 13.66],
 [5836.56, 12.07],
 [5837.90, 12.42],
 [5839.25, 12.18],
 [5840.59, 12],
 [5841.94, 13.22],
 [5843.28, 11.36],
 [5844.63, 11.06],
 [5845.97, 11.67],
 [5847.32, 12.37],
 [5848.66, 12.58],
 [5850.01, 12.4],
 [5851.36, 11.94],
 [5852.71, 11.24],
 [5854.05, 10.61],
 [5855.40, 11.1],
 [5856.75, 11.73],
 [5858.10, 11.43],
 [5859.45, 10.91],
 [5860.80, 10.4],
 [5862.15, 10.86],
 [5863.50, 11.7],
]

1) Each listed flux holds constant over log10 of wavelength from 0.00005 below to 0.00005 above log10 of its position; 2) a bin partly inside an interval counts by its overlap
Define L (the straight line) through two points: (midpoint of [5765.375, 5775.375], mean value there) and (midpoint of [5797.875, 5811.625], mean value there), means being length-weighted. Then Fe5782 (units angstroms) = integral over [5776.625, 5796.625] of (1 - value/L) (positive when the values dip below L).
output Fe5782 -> 0.8 angstroms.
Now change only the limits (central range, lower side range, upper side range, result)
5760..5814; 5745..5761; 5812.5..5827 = 3.62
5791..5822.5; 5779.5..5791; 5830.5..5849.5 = -3.12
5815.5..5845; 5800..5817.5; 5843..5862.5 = -2.77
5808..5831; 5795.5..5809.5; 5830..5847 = -0.37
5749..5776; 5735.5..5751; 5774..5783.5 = -1.67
